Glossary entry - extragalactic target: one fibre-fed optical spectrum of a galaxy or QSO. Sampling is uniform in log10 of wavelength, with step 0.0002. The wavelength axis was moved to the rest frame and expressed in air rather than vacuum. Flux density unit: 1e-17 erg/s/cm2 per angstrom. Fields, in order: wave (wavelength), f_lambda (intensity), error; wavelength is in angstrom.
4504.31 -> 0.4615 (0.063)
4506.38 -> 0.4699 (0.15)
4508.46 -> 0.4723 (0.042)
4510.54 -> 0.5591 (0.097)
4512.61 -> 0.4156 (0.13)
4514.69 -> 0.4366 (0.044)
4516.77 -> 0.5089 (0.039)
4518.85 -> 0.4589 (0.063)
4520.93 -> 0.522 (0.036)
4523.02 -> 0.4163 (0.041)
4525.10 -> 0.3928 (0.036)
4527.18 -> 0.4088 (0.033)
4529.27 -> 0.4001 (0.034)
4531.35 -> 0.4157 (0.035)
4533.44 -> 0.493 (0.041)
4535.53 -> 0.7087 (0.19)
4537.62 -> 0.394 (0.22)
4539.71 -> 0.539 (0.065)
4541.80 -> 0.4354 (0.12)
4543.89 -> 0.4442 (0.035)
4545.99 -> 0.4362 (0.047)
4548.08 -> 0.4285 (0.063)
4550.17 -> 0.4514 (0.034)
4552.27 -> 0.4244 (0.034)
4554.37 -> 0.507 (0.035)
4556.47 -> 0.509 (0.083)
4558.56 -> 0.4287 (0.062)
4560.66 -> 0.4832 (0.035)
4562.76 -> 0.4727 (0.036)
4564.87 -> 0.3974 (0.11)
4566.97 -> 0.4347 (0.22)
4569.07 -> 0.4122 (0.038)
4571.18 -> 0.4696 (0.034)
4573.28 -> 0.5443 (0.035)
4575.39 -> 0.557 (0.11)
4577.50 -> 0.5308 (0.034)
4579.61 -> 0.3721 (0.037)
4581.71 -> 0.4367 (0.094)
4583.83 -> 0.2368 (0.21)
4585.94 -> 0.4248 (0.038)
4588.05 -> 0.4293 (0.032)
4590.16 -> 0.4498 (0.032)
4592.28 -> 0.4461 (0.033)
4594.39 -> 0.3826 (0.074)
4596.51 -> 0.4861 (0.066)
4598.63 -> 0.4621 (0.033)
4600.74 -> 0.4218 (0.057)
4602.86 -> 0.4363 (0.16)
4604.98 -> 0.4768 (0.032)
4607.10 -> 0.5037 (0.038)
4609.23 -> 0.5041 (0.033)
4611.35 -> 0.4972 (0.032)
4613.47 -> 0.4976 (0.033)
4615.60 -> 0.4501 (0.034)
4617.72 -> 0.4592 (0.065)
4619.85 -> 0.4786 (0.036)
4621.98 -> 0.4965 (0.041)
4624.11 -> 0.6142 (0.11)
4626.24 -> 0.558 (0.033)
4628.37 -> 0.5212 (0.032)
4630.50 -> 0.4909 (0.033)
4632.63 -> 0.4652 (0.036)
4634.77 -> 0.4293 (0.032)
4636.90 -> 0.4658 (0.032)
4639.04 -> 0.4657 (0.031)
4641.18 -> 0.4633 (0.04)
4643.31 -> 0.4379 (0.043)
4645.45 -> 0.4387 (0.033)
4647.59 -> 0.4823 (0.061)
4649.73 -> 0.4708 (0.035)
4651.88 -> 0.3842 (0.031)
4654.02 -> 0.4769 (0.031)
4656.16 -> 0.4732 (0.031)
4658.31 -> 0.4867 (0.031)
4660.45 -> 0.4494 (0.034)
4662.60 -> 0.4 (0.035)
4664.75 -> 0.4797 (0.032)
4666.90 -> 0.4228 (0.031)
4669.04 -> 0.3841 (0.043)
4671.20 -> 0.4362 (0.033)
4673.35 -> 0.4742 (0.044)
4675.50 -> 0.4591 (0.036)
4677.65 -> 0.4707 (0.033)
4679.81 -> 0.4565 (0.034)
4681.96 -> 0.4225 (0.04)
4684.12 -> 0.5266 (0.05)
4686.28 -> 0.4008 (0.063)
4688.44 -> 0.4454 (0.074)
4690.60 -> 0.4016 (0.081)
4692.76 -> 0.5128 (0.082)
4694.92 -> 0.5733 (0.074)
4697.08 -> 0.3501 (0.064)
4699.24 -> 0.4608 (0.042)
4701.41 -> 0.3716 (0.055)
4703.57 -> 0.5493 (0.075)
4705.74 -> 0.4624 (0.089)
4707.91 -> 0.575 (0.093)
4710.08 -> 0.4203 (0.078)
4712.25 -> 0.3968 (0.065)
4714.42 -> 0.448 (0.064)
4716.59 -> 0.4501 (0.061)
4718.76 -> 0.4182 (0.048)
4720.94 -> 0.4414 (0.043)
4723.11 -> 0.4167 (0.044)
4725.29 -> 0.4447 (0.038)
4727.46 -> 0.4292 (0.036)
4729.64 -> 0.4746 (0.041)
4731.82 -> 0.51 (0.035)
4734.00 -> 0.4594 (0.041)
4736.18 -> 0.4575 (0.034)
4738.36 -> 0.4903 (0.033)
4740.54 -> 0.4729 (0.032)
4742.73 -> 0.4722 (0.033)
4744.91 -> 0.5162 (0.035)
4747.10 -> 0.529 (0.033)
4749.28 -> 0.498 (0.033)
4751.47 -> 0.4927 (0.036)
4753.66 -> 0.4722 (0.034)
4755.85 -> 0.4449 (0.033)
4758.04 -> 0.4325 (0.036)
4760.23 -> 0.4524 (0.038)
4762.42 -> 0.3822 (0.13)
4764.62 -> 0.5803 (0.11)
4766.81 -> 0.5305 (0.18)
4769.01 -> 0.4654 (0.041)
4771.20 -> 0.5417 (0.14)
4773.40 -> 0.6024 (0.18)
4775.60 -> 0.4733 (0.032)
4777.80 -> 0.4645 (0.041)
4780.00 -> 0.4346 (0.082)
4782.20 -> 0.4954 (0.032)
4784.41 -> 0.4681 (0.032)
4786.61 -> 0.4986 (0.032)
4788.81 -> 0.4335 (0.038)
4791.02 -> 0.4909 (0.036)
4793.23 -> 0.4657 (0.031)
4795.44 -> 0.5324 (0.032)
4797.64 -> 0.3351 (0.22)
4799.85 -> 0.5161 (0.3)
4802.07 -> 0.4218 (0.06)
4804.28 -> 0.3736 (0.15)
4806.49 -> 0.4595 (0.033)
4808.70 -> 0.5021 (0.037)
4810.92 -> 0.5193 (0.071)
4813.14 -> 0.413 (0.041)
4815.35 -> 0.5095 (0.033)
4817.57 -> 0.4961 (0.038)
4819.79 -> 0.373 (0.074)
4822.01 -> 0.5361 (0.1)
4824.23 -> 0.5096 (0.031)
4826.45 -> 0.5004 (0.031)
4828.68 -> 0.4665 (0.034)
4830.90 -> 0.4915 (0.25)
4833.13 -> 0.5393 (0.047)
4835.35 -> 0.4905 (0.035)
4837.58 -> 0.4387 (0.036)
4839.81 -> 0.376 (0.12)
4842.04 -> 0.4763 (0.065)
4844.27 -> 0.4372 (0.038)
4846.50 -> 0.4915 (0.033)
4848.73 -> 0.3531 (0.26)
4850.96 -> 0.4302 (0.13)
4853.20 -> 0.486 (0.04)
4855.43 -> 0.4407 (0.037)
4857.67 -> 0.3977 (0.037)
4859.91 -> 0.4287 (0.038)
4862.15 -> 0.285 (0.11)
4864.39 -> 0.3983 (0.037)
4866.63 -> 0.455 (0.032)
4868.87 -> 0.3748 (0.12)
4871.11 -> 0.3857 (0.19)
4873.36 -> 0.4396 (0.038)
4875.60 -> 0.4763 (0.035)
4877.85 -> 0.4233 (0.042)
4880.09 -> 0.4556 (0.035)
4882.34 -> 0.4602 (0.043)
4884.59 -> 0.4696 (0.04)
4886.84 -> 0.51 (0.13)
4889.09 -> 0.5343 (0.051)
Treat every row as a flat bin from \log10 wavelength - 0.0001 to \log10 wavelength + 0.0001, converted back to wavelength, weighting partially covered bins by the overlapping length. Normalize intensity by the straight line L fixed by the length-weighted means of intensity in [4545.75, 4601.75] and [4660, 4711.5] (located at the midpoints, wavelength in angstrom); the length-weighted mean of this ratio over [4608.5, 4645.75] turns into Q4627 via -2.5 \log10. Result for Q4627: -0.084 mag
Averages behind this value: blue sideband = 0.446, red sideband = 0.454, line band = 0.486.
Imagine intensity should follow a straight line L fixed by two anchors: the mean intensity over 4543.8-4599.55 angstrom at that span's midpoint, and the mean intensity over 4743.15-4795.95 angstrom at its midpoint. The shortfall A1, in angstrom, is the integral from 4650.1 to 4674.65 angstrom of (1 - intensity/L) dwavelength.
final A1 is 1.1 angstrom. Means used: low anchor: 0.446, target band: 0.443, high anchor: 0.487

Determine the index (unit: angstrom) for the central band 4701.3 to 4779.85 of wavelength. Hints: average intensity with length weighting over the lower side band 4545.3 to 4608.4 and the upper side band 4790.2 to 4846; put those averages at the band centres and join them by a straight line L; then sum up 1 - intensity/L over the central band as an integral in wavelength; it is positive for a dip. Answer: -2.2 angstrom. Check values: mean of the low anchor 0.449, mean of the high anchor 0.467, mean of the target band 0.474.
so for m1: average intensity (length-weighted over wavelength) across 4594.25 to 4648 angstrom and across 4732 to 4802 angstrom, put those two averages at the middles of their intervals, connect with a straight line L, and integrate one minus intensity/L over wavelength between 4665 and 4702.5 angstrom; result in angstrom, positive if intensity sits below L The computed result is 2.6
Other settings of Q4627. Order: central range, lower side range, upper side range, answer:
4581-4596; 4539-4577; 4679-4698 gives 0.15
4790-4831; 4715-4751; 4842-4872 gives -0.08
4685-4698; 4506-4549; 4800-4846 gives 0.04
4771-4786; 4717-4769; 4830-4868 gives -0.08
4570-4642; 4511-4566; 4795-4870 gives -0.03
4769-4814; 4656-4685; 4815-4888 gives -0.05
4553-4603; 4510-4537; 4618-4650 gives 0.07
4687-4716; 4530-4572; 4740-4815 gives 0.03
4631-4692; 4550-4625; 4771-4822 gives 0.03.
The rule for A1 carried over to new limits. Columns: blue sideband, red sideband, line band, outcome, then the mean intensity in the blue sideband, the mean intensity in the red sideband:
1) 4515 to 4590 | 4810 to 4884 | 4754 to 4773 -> -1.43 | 0.455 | 0.447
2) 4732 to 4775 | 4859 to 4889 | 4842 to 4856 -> 0.03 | 0.489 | 0.432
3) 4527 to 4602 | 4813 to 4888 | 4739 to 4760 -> -1.43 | 0.452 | 0.448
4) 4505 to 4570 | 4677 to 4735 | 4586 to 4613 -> 0.05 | 0.461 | 0.455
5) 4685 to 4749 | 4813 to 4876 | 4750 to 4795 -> -2.78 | 0.461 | 0.445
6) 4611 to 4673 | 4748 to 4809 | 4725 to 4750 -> -0.46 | 0.468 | 0.473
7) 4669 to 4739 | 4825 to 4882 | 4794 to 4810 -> -0.21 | 0.455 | 0.438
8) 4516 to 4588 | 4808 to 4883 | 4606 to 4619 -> -0.90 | 0.455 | 0.448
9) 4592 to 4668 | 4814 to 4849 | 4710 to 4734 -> 1.38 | 0.469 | 0.47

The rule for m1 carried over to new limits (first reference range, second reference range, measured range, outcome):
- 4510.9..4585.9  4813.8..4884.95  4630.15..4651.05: -0.3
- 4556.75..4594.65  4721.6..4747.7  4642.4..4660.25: 0.0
